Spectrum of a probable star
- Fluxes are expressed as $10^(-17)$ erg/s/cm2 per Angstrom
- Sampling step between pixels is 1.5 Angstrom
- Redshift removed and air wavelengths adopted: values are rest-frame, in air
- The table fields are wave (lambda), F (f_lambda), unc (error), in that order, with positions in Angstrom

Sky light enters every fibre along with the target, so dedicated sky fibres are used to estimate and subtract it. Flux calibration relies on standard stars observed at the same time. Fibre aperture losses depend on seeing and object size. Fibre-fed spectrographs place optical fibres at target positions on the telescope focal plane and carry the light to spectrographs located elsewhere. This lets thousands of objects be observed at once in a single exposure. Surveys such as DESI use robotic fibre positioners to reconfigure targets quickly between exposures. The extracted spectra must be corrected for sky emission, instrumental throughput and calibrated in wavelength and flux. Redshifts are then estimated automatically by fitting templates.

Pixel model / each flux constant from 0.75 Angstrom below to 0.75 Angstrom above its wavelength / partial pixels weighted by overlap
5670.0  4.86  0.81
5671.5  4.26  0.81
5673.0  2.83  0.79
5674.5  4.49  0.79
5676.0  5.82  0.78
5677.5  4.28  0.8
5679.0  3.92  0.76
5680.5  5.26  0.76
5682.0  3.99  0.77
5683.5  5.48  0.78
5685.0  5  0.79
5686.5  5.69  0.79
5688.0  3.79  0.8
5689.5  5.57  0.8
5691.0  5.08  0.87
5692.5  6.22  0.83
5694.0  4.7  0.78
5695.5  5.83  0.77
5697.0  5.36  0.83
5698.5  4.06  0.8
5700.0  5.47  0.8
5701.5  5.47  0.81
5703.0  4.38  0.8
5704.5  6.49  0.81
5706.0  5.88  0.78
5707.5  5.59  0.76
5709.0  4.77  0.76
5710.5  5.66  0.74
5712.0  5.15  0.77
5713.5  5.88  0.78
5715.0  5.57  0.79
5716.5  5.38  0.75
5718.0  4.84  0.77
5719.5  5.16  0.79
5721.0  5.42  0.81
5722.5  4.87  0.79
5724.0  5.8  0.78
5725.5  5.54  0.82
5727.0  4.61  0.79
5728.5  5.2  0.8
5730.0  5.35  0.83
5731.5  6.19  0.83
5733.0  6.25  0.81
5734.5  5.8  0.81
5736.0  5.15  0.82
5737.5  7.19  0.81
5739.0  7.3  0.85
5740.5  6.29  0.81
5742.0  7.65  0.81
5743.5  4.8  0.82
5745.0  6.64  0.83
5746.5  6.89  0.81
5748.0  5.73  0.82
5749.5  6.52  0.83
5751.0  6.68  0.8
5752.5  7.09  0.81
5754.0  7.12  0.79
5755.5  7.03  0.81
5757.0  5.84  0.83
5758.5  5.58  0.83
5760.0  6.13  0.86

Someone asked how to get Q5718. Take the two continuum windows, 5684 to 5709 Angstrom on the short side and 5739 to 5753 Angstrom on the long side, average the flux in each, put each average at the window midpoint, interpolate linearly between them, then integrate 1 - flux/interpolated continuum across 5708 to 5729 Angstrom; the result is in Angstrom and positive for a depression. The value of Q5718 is 1.9 Angstrom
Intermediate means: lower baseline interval 5.27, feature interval 5.28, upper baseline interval 6.51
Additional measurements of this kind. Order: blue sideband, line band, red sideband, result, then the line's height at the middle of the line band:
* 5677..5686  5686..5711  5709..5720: -1.3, 5.03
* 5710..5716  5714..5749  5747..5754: 1.5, 6.06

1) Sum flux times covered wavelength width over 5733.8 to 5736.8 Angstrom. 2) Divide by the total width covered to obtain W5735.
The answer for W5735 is 5.5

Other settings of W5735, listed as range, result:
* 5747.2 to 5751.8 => 6.32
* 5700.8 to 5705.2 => 5.43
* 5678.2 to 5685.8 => 4.73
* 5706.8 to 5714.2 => 5.41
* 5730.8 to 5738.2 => 6.11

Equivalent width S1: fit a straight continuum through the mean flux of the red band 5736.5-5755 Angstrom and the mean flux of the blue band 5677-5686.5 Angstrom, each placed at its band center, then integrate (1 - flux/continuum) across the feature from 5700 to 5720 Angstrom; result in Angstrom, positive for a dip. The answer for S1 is 0.6 Angstrom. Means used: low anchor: 4.75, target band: 5.41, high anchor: 6.64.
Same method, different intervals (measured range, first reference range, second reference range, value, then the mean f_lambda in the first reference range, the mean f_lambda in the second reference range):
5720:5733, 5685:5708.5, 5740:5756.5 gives 1.3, 5.29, 6.58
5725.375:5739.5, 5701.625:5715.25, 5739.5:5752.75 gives 0.6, 5.48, 6.47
